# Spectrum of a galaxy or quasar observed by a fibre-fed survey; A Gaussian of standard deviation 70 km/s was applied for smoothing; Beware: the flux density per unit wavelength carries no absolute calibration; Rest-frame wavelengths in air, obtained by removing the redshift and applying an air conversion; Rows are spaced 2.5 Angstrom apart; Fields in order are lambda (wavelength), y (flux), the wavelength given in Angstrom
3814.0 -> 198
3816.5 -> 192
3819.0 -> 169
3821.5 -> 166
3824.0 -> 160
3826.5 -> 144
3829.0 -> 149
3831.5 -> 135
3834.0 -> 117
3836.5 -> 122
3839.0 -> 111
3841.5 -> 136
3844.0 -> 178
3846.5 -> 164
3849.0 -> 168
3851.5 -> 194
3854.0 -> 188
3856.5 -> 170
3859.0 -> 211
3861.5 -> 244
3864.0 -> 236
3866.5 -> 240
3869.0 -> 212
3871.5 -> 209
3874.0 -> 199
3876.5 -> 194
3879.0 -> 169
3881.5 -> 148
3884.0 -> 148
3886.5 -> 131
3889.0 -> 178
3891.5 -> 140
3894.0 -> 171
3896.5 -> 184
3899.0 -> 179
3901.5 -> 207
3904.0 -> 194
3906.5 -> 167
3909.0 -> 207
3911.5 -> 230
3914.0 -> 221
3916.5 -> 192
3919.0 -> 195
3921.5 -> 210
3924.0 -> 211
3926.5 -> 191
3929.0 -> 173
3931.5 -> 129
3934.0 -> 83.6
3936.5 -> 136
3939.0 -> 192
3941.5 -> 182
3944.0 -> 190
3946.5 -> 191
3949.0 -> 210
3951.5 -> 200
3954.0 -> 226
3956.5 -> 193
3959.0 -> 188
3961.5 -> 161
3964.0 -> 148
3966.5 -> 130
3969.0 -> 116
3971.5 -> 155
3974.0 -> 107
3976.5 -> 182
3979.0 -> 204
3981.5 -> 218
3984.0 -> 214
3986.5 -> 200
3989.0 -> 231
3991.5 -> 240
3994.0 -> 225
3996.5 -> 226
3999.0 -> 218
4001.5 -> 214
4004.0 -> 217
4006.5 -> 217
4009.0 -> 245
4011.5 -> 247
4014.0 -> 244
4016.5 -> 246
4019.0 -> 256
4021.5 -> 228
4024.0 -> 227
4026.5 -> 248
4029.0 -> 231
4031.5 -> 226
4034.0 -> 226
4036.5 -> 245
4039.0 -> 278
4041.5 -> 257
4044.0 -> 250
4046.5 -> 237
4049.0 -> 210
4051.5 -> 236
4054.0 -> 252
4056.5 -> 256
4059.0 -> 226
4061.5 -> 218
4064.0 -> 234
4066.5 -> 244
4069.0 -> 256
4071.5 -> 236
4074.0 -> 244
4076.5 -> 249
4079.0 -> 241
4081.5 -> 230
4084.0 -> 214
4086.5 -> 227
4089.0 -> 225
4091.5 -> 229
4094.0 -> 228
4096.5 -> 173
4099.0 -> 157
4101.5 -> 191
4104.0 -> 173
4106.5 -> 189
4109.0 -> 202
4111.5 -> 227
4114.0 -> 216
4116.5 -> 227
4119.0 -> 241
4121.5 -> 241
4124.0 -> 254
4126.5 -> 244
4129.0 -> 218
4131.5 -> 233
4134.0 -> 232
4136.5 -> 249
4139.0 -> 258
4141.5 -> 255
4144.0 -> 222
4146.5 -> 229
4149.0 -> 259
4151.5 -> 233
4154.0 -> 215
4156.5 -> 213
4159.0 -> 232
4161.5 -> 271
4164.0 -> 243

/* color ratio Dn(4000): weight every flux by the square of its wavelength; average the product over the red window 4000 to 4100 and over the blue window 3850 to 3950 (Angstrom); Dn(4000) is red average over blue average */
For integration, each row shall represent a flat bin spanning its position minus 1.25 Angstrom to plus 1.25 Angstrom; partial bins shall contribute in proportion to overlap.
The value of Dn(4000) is 1.4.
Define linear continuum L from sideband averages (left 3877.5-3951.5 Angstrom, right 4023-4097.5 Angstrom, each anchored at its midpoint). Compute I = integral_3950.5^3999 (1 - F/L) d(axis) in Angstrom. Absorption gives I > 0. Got 3.35 Angstrom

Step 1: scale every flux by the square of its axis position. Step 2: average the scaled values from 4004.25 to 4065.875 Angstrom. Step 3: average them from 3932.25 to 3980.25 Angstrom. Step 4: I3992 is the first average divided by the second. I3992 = 1.48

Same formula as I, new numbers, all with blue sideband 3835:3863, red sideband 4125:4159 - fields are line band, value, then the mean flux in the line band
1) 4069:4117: 1.9 Angstrom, 216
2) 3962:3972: 3.0 Angstrom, 138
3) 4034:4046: -2.2 Angstrom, 253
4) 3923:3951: 2.7 Angstrom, 172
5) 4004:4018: -2.1 Angstrom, 238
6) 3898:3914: -1.3 Angstrom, 199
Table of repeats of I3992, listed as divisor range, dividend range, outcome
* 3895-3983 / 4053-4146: 1.37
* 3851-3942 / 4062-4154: 1.36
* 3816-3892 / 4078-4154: 1.49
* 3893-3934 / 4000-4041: 1.33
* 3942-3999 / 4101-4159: 1.30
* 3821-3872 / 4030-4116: 1.46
